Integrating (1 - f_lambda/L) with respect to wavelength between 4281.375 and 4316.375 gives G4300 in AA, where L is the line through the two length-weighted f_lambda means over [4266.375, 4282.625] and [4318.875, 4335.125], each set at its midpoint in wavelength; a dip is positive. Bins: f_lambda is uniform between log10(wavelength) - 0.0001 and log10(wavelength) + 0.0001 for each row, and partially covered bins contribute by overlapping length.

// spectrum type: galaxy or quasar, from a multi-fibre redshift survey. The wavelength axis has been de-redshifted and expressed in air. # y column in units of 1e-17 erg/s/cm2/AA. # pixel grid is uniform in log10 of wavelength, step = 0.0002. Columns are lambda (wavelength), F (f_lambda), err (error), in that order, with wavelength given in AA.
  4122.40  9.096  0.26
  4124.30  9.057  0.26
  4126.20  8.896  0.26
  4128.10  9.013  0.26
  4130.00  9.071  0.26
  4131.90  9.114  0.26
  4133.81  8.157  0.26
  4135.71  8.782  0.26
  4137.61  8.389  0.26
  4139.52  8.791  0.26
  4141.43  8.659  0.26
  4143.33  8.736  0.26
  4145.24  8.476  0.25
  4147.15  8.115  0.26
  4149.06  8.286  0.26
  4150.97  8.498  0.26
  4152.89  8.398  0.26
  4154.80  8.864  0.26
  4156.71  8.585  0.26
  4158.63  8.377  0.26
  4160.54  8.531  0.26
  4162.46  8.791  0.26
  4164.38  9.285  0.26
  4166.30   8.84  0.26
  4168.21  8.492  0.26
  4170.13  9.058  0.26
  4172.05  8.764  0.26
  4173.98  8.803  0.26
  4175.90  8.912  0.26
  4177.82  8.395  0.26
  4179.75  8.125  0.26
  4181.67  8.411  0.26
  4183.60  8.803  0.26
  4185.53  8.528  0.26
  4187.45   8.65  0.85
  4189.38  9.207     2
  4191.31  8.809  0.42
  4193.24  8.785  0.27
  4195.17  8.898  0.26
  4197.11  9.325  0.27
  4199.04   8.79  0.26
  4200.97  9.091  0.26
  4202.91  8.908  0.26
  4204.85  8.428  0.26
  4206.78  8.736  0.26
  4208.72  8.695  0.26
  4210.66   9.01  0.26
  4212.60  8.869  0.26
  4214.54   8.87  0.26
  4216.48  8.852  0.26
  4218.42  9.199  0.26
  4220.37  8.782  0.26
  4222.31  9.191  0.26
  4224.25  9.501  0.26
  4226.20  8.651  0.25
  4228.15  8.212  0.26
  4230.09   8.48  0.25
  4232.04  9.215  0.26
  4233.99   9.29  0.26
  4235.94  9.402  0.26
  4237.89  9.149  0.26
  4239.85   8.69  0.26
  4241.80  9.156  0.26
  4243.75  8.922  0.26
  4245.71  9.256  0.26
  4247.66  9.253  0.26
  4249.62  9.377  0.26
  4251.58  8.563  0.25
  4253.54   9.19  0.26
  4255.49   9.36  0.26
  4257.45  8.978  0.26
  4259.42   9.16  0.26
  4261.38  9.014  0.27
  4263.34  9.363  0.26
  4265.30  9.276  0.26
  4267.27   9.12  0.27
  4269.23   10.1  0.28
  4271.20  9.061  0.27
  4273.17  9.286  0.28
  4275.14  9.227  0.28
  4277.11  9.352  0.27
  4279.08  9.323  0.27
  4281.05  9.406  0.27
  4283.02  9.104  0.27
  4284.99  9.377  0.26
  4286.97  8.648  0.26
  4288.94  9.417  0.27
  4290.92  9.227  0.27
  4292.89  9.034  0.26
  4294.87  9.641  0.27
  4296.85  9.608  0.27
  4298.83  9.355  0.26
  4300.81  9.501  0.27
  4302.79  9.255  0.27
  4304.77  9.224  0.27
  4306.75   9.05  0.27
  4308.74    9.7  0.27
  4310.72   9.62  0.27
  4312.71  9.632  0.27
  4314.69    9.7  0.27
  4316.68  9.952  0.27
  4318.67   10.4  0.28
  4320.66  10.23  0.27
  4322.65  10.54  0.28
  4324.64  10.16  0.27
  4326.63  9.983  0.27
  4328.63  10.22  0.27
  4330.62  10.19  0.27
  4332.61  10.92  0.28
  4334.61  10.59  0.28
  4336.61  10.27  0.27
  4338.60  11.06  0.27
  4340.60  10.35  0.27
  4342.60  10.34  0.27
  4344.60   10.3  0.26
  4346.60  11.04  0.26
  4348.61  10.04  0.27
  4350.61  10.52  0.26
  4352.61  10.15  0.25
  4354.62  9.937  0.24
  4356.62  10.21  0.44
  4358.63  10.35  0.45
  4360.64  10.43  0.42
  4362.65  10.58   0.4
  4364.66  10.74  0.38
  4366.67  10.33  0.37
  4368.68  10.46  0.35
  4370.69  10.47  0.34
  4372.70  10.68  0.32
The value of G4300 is 1.6 AA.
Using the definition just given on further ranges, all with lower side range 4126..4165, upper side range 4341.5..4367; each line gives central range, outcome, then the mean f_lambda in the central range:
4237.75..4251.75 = 0.60 AA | 9.06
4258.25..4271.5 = 0.46 AA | 9.3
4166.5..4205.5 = 0.95 AA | 8.76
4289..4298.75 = 0.49 AA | 9.38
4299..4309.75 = 0.67 AA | 9.35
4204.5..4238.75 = 1.30 AA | 8.93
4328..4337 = -0.23 AA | 10.5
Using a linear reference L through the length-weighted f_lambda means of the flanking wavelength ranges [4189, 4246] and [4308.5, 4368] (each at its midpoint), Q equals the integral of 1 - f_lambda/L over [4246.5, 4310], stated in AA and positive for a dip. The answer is 2.3 AA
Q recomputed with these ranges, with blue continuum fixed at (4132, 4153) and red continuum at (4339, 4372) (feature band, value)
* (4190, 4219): 0.6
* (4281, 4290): 0.6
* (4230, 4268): 1.3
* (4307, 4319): 0.3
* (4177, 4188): 0.5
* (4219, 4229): 0.4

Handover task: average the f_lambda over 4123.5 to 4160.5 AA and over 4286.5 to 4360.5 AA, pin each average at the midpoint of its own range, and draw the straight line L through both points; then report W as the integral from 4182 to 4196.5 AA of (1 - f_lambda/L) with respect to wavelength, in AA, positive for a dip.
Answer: 0.29 AA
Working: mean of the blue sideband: 8.64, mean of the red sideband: 9.97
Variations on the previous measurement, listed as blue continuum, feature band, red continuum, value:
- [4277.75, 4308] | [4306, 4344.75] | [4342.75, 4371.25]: -1.2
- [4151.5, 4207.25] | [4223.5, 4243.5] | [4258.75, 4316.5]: 0.2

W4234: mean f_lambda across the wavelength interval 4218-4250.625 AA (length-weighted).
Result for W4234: 9.04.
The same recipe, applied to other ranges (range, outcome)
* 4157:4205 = 8.76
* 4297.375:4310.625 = 9.38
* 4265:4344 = 9.72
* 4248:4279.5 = 9.23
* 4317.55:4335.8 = 10.4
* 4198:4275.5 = 9.04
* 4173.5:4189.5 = 8.62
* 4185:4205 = 8.88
